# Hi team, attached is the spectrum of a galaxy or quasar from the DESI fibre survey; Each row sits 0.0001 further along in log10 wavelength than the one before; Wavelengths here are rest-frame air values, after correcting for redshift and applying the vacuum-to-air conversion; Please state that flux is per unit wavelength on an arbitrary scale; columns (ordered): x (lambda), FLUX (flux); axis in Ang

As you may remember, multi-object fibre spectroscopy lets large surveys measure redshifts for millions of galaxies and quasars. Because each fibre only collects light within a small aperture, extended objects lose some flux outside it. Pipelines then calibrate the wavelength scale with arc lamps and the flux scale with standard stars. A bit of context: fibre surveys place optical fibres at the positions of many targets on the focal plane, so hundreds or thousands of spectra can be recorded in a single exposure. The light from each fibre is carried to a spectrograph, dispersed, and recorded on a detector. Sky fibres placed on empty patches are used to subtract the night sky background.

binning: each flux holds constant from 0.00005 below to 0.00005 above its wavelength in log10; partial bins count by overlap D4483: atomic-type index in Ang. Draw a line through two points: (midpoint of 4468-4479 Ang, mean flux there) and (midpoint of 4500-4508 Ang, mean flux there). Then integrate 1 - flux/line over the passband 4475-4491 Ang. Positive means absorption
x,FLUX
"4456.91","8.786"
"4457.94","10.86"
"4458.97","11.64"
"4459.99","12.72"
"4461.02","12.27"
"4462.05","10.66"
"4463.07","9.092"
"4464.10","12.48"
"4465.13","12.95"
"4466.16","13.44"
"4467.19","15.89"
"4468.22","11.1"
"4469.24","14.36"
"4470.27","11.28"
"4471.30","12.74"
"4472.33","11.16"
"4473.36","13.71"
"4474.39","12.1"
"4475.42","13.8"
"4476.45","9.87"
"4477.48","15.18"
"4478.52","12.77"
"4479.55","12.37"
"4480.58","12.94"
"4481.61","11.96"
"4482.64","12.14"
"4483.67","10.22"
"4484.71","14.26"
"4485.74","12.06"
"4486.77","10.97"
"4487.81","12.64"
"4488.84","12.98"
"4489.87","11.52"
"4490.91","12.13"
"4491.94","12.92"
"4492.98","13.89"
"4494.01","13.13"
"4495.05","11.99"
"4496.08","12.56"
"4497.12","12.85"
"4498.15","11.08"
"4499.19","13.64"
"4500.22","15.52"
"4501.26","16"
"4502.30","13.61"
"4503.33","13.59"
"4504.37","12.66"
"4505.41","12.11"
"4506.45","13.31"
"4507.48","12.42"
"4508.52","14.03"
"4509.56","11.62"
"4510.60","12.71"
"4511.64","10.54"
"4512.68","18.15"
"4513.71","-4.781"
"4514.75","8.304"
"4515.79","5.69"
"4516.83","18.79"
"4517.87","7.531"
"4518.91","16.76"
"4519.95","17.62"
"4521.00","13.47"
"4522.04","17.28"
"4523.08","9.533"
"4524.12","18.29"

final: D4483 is 0.7 Ang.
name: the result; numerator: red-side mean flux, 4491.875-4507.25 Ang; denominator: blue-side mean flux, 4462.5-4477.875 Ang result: 1.05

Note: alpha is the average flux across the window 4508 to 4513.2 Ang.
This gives 13.4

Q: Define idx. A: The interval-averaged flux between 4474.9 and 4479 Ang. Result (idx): 12.9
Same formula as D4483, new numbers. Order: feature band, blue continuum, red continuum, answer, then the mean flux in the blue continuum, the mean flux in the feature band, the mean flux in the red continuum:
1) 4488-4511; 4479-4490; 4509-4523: -1.9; 12.2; 13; 11.8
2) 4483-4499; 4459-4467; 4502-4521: -0.5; 12.1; 12.4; 11.9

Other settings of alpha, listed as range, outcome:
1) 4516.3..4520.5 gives 15.1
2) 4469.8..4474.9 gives 12.2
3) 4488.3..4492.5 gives 12.4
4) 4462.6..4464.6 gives 10.8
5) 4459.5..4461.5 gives 12.5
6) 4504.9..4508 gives 12.6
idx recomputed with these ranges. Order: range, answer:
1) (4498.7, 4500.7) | 14.6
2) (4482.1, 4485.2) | 12.2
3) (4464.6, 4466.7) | 13.2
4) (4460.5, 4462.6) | 11.4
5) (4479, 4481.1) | 12.7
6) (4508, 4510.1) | 12.8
